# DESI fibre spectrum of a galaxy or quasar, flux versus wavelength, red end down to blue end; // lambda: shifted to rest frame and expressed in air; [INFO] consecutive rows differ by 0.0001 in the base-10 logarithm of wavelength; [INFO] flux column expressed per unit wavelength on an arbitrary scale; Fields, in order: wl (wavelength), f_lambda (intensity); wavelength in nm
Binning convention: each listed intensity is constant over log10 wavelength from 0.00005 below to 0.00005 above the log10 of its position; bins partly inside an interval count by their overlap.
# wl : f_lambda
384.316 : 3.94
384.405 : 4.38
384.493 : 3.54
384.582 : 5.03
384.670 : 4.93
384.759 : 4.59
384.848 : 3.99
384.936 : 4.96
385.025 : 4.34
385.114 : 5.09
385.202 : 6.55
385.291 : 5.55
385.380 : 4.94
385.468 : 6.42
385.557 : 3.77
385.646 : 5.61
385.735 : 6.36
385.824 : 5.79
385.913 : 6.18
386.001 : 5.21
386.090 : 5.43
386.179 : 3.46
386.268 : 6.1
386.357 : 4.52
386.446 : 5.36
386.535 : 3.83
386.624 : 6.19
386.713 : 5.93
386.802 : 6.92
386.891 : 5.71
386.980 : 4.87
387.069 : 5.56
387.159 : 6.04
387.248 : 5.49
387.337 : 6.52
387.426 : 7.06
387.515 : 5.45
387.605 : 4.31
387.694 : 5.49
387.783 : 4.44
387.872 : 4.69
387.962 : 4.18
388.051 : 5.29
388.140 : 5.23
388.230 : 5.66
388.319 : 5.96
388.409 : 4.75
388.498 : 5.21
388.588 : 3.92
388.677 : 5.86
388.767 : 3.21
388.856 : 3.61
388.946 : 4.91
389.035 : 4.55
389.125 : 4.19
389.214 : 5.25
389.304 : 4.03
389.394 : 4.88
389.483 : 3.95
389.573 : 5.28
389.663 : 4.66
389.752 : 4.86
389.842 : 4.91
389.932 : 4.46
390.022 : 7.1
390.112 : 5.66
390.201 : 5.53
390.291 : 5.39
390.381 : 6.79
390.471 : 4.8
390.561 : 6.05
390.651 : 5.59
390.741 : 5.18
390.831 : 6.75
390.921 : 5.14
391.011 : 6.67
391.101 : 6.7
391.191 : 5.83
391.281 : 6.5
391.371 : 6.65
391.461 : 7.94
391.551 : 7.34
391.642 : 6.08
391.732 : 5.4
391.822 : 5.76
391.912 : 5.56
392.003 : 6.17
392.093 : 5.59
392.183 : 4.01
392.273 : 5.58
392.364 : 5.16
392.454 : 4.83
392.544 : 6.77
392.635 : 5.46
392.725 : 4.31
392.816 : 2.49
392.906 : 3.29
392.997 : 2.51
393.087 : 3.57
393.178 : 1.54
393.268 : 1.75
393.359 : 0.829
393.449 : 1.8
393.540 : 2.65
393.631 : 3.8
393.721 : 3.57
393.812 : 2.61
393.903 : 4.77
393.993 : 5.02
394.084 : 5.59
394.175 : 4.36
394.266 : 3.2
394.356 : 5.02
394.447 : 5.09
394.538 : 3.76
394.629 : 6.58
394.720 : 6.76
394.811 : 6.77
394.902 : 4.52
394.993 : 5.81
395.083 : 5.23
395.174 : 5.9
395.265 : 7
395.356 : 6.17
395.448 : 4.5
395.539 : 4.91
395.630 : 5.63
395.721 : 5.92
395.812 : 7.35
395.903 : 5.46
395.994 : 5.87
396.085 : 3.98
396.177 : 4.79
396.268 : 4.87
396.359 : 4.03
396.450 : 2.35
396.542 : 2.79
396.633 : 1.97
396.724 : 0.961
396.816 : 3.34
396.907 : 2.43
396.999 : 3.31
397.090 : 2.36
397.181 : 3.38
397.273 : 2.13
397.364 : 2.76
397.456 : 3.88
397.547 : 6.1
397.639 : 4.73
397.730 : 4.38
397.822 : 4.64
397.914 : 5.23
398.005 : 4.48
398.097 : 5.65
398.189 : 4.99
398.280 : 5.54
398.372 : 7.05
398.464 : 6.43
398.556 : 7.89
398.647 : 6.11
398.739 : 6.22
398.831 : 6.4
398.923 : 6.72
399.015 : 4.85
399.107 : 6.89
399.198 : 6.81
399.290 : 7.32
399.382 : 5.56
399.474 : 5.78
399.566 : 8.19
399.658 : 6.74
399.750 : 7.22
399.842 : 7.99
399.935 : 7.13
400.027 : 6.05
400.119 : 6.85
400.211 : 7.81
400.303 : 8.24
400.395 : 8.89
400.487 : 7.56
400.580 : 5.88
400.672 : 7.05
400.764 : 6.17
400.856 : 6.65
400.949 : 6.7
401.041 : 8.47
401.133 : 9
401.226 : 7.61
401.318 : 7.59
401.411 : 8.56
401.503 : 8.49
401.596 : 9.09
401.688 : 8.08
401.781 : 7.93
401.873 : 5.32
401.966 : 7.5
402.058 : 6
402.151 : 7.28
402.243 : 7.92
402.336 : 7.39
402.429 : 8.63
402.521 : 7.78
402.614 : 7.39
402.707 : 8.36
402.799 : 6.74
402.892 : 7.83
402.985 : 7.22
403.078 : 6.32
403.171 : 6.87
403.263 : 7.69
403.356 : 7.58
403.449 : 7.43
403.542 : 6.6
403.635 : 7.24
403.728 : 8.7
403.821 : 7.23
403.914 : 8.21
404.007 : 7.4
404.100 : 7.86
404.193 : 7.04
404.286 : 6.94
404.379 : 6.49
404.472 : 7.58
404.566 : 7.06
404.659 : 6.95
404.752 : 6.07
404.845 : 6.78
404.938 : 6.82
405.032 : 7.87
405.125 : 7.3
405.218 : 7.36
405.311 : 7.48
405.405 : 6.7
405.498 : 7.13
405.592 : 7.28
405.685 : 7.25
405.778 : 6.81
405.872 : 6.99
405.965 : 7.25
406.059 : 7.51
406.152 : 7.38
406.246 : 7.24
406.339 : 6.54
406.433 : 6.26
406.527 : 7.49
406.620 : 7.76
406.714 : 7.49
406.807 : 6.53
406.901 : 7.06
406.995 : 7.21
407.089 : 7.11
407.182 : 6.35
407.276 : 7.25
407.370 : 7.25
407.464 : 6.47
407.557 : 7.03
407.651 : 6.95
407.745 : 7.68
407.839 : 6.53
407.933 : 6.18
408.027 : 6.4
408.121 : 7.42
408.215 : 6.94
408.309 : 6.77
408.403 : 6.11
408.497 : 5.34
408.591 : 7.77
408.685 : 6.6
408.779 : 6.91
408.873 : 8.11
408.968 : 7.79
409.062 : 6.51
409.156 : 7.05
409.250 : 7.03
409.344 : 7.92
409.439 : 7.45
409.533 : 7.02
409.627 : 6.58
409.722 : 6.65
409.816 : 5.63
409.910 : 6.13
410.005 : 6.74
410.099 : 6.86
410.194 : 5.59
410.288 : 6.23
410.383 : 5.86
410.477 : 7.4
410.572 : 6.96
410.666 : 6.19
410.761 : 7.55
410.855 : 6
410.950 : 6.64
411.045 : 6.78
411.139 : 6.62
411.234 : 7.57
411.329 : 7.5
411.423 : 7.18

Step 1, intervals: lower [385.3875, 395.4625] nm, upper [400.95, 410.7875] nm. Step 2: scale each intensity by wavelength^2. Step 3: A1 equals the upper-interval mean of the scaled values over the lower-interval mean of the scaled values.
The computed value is 1.52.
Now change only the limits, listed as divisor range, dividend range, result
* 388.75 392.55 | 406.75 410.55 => 1.36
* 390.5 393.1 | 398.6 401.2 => 1.32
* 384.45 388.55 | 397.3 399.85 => 1.19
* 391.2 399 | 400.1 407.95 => 1.61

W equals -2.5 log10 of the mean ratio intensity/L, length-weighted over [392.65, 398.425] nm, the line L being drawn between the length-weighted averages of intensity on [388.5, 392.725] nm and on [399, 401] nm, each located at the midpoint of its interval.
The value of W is 0.41 mag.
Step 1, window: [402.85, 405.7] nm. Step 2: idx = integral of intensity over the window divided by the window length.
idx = 7.23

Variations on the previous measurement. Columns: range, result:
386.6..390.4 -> 5.19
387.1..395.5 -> 5.02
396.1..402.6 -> 6.05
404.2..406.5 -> 7.05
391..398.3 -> 4.61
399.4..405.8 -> 7.34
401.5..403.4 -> 7.47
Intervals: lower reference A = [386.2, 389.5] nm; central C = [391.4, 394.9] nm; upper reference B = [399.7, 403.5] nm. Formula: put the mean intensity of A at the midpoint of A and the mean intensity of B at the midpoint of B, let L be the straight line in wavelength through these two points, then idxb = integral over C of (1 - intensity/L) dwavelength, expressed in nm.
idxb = 0.83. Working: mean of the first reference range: 5.11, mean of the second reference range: 7.47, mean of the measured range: 4.57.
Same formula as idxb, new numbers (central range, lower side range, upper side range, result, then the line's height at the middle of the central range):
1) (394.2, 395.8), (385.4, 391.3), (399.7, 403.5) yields 0.23 nm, 6.4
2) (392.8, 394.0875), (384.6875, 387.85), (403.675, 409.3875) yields 0.65 nm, 5.97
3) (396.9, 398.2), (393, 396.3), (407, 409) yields 0.27 nm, 5.11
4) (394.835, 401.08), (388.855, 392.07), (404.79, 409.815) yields 0.70 nm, 6.22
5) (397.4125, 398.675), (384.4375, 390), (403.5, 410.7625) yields 0.13 nm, 6.12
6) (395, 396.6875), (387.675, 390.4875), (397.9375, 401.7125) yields 0.35 nm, 6.23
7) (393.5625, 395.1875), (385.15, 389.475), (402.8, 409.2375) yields 0.29 nm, 5.92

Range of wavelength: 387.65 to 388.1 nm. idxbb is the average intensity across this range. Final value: 4.83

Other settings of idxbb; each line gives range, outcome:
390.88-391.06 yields 5.94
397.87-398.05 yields 4.87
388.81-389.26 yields 4.5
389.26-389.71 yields 4.57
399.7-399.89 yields 7.55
